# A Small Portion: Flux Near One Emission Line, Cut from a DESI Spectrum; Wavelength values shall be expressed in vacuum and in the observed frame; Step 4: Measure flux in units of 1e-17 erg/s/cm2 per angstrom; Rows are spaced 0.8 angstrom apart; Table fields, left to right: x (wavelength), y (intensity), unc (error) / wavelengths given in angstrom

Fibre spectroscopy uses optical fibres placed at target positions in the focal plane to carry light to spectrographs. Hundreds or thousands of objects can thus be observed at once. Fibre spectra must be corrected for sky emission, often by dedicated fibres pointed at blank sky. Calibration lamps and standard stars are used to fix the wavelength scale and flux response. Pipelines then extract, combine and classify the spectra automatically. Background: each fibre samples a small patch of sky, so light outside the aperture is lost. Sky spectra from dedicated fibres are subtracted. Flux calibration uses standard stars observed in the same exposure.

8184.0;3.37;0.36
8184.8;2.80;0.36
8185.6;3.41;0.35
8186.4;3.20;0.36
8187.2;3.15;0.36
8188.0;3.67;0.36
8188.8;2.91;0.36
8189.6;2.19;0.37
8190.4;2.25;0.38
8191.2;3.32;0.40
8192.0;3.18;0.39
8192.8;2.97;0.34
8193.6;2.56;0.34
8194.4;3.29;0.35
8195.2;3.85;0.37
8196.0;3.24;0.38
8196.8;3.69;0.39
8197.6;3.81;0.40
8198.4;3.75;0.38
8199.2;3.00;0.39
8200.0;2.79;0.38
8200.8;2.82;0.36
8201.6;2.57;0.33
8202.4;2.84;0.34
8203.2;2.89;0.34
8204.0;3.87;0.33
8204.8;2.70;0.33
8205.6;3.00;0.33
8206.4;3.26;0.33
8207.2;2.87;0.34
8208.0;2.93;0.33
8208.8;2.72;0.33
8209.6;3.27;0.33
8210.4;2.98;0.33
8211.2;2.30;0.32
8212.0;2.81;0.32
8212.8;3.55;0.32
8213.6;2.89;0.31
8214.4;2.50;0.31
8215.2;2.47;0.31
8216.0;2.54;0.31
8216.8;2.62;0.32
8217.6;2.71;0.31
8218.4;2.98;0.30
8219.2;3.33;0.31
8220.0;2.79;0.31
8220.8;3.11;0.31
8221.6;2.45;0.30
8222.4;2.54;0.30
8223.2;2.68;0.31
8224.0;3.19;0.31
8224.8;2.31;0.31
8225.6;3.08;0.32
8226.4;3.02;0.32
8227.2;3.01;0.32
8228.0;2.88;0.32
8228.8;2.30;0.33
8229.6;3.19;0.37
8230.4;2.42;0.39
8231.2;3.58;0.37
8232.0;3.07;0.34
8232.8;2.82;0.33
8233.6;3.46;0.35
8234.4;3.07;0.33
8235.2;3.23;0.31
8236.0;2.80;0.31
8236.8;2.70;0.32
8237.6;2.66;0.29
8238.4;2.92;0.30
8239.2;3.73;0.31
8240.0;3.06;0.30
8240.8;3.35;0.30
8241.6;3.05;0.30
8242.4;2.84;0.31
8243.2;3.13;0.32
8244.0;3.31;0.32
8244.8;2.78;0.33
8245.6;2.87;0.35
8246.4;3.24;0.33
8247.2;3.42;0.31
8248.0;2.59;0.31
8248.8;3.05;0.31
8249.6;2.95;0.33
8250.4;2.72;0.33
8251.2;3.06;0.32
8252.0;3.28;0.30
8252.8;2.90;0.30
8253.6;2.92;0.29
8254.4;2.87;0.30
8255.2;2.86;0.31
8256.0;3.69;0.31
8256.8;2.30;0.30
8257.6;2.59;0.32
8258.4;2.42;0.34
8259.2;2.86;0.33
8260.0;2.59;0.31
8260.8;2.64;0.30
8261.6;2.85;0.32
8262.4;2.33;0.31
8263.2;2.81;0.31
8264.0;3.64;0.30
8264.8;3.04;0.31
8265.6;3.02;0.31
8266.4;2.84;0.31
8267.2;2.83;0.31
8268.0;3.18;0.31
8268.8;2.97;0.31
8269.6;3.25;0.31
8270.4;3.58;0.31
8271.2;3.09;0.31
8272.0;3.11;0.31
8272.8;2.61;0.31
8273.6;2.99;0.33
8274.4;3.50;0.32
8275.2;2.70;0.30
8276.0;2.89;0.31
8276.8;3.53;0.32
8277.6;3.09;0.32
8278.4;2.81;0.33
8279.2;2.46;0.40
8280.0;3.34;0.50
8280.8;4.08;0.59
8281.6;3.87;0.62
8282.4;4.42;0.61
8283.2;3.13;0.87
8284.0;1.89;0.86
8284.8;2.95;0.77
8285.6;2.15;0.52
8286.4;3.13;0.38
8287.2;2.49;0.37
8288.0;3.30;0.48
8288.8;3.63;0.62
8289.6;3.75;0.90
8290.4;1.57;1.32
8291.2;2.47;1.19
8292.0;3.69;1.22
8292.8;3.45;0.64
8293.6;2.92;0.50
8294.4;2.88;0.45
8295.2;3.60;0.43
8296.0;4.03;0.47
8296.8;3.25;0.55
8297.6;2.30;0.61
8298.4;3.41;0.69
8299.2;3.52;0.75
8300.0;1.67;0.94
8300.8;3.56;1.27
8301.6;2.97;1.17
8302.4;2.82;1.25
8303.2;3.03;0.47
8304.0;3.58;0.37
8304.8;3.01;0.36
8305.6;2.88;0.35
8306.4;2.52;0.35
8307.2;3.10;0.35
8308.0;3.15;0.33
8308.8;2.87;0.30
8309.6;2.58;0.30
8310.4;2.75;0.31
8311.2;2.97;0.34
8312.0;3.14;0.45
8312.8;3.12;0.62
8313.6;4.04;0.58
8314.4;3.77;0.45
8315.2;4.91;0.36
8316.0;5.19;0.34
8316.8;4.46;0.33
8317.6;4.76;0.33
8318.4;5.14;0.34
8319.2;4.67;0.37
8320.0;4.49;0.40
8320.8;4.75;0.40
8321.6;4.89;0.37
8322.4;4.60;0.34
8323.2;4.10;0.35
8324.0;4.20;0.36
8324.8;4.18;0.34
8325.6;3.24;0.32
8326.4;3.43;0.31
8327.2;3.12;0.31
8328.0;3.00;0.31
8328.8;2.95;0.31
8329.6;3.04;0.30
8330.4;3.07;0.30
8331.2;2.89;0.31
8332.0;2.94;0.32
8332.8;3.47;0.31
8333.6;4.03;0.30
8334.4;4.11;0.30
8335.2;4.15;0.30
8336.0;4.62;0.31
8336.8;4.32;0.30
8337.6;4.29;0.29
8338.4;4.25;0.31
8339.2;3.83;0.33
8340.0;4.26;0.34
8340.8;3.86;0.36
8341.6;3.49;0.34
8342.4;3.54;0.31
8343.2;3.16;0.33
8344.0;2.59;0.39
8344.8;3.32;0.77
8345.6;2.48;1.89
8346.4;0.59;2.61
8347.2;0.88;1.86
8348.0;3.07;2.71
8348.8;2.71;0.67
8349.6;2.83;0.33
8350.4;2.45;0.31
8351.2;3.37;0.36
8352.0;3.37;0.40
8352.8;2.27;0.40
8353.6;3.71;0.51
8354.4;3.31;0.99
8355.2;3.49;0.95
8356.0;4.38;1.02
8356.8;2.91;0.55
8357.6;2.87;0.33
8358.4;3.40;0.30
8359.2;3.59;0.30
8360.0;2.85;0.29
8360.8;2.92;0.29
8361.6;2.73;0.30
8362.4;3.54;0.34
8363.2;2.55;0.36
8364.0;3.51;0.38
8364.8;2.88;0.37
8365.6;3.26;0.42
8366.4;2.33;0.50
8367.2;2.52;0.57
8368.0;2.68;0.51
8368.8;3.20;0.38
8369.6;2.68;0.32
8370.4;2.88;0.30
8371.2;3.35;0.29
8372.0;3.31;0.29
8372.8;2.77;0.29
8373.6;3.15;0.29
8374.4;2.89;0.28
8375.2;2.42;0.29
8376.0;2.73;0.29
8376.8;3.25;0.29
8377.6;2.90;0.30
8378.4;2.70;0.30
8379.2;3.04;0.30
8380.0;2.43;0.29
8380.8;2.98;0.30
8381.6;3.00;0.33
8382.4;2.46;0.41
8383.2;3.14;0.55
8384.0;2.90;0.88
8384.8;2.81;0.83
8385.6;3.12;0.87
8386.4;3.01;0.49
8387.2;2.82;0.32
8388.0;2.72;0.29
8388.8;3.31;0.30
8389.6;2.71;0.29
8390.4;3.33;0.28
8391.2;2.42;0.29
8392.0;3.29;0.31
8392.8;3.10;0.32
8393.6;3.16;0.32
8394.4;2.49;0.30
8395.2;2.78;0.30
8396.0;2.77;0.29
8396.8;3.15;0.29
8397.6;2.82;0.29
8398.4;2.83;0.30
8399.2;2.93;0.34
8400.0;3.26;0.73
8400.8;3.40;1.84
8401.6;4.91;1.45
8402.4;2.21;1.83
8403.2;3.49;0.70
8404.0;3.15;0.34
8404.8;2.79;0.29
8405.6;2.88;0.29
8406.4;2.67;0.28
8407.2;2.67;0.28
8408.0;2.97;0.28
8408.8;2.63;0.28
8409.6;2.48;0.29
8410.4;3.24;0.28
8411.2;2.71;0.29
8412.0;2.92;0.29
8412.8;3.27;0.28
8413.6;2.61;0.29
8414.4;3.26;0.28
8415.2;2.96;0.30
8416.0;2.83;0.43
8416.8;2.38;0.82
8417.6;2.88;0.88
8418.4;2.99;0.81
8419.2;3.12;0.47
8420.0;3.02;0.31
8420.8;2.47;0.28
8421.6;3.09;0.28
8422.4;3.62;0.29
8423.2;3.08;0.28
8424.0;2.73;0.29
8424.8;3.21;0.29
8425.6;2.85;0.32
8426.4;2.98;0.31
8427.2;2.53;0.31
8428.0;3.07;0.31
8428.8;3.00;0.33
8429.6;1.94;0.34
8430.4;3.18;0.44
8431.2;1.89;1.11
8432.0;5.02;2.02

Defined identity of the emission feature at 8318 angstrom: [S II] 6716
